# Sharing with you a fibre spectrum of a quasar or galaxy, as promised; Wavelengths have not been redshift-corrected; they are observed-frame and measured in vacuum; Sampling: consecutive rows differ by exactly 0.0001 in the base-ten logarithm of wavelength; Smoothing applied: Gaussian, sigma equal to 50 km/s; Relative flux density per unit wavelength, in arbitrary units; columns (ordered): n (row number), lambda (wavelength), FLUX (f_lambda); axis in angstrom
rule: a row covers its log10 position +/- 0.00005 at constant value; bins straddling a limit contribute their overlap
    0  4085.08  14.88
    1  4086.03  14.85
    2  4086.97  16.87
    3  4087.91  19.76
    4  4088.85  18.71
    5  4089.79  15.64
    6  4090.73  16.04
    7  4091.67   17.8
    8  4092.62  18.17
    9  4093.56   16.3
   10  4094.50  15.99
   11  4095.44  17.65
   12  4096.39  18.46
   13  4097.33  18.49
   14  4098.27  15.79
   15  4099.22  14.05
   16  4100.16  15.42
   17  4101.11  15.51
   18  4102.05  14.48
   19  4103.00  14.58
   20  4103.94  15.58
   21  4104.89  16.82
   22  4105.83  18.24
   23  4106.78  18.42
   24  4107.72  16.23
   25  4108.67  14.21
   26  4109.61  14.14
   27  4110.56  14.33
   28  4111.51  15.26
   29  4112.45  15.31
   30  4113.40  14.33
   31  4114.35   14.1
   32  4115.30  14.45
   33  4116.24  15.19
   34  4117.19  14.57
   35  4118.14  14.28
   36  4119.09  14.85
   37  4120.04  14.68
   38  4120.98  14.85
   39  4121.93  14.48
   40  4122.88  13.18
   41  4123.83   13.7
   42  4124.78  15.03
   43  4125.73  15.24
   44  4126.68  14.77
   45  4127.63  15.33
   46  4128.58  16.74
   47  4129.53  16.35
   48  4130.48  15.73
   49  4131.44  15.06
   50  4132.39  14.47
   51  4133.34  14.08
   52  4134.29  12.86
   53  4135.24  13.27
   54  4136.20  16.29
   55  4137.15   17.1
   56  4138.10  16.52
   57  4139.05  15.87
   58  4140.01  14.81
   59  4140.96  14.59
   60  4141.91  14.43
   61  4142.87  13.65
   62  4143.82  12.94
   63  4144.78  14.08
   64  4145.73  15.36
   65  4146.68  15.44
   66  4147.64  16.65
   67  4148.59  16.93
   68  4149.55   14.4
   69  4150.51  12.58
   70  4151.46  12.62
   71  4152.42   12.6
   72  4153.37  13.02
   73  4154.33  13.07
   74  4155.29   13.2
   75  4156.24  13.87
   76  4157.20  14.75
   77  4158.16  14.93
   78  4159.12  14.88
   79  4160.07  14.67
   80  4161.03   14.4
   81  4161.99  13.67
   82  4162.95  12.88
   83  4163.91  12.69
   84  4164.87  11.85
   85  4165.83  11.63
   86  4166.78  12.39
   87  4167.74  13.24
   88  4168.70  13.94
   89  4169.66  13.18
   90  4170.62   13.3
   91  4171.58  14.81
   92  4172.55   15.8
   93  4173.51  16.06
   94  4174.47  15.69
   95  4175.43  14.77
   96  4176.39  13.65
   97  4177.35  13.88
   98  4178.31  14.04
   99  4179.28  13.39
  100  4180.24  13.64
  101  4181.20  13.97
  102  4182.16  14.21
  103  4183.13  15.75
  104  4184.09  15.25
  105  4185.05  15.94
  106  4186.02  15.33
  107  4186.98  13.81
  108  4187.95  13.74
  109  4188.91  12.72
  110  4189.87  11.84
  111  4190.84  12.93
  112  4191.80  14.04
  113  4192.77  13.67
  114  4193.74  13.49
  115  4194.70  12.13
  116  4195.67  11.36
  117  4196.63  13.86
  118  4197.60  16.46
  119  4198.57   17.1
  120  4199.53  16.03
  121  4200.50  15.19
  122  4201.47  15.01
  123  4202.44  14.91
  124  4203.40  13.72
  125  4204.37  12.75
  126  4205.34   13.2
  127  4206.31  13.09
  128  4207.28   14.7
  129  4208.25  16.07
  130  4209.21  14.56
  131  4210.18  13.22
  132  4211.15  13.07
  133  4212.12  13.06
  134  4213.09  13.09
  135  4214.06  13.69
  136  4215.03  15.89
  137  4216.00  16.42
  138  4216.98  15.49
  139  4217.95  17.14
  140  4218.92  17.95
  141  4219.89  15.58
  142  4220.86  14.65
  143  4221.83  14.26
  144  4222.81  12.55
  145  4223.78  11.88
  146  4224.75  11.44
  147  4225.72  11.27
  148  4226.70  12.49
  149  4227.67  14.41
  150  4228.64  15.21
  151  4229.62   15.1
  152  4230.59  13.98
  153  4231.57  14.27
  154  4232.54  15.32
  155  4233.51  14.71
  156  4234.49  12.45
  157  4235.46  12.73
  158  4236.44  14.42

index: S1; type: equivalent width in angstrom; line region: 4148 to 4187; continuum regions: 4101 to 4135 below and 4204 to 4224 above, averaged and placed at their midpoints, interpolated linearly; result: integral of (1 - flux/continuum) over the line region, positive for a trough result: 1.83 angstrom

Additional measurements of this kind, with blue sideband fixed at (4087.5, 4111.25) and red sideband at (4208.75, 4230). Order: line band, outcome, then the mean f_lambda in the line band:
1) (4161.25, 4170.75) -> 1.42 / 12.9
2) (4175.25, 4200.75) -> 1.09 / 14.1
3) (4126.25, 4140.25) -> 0.44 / 15.3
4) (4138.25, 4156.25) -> 1.46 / 14.3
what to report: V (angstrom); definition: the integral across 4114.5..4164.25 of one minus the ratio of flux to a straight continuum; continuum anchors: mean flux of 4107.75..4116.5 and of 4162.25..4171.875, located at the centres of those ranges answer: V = -2.6 angstrom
